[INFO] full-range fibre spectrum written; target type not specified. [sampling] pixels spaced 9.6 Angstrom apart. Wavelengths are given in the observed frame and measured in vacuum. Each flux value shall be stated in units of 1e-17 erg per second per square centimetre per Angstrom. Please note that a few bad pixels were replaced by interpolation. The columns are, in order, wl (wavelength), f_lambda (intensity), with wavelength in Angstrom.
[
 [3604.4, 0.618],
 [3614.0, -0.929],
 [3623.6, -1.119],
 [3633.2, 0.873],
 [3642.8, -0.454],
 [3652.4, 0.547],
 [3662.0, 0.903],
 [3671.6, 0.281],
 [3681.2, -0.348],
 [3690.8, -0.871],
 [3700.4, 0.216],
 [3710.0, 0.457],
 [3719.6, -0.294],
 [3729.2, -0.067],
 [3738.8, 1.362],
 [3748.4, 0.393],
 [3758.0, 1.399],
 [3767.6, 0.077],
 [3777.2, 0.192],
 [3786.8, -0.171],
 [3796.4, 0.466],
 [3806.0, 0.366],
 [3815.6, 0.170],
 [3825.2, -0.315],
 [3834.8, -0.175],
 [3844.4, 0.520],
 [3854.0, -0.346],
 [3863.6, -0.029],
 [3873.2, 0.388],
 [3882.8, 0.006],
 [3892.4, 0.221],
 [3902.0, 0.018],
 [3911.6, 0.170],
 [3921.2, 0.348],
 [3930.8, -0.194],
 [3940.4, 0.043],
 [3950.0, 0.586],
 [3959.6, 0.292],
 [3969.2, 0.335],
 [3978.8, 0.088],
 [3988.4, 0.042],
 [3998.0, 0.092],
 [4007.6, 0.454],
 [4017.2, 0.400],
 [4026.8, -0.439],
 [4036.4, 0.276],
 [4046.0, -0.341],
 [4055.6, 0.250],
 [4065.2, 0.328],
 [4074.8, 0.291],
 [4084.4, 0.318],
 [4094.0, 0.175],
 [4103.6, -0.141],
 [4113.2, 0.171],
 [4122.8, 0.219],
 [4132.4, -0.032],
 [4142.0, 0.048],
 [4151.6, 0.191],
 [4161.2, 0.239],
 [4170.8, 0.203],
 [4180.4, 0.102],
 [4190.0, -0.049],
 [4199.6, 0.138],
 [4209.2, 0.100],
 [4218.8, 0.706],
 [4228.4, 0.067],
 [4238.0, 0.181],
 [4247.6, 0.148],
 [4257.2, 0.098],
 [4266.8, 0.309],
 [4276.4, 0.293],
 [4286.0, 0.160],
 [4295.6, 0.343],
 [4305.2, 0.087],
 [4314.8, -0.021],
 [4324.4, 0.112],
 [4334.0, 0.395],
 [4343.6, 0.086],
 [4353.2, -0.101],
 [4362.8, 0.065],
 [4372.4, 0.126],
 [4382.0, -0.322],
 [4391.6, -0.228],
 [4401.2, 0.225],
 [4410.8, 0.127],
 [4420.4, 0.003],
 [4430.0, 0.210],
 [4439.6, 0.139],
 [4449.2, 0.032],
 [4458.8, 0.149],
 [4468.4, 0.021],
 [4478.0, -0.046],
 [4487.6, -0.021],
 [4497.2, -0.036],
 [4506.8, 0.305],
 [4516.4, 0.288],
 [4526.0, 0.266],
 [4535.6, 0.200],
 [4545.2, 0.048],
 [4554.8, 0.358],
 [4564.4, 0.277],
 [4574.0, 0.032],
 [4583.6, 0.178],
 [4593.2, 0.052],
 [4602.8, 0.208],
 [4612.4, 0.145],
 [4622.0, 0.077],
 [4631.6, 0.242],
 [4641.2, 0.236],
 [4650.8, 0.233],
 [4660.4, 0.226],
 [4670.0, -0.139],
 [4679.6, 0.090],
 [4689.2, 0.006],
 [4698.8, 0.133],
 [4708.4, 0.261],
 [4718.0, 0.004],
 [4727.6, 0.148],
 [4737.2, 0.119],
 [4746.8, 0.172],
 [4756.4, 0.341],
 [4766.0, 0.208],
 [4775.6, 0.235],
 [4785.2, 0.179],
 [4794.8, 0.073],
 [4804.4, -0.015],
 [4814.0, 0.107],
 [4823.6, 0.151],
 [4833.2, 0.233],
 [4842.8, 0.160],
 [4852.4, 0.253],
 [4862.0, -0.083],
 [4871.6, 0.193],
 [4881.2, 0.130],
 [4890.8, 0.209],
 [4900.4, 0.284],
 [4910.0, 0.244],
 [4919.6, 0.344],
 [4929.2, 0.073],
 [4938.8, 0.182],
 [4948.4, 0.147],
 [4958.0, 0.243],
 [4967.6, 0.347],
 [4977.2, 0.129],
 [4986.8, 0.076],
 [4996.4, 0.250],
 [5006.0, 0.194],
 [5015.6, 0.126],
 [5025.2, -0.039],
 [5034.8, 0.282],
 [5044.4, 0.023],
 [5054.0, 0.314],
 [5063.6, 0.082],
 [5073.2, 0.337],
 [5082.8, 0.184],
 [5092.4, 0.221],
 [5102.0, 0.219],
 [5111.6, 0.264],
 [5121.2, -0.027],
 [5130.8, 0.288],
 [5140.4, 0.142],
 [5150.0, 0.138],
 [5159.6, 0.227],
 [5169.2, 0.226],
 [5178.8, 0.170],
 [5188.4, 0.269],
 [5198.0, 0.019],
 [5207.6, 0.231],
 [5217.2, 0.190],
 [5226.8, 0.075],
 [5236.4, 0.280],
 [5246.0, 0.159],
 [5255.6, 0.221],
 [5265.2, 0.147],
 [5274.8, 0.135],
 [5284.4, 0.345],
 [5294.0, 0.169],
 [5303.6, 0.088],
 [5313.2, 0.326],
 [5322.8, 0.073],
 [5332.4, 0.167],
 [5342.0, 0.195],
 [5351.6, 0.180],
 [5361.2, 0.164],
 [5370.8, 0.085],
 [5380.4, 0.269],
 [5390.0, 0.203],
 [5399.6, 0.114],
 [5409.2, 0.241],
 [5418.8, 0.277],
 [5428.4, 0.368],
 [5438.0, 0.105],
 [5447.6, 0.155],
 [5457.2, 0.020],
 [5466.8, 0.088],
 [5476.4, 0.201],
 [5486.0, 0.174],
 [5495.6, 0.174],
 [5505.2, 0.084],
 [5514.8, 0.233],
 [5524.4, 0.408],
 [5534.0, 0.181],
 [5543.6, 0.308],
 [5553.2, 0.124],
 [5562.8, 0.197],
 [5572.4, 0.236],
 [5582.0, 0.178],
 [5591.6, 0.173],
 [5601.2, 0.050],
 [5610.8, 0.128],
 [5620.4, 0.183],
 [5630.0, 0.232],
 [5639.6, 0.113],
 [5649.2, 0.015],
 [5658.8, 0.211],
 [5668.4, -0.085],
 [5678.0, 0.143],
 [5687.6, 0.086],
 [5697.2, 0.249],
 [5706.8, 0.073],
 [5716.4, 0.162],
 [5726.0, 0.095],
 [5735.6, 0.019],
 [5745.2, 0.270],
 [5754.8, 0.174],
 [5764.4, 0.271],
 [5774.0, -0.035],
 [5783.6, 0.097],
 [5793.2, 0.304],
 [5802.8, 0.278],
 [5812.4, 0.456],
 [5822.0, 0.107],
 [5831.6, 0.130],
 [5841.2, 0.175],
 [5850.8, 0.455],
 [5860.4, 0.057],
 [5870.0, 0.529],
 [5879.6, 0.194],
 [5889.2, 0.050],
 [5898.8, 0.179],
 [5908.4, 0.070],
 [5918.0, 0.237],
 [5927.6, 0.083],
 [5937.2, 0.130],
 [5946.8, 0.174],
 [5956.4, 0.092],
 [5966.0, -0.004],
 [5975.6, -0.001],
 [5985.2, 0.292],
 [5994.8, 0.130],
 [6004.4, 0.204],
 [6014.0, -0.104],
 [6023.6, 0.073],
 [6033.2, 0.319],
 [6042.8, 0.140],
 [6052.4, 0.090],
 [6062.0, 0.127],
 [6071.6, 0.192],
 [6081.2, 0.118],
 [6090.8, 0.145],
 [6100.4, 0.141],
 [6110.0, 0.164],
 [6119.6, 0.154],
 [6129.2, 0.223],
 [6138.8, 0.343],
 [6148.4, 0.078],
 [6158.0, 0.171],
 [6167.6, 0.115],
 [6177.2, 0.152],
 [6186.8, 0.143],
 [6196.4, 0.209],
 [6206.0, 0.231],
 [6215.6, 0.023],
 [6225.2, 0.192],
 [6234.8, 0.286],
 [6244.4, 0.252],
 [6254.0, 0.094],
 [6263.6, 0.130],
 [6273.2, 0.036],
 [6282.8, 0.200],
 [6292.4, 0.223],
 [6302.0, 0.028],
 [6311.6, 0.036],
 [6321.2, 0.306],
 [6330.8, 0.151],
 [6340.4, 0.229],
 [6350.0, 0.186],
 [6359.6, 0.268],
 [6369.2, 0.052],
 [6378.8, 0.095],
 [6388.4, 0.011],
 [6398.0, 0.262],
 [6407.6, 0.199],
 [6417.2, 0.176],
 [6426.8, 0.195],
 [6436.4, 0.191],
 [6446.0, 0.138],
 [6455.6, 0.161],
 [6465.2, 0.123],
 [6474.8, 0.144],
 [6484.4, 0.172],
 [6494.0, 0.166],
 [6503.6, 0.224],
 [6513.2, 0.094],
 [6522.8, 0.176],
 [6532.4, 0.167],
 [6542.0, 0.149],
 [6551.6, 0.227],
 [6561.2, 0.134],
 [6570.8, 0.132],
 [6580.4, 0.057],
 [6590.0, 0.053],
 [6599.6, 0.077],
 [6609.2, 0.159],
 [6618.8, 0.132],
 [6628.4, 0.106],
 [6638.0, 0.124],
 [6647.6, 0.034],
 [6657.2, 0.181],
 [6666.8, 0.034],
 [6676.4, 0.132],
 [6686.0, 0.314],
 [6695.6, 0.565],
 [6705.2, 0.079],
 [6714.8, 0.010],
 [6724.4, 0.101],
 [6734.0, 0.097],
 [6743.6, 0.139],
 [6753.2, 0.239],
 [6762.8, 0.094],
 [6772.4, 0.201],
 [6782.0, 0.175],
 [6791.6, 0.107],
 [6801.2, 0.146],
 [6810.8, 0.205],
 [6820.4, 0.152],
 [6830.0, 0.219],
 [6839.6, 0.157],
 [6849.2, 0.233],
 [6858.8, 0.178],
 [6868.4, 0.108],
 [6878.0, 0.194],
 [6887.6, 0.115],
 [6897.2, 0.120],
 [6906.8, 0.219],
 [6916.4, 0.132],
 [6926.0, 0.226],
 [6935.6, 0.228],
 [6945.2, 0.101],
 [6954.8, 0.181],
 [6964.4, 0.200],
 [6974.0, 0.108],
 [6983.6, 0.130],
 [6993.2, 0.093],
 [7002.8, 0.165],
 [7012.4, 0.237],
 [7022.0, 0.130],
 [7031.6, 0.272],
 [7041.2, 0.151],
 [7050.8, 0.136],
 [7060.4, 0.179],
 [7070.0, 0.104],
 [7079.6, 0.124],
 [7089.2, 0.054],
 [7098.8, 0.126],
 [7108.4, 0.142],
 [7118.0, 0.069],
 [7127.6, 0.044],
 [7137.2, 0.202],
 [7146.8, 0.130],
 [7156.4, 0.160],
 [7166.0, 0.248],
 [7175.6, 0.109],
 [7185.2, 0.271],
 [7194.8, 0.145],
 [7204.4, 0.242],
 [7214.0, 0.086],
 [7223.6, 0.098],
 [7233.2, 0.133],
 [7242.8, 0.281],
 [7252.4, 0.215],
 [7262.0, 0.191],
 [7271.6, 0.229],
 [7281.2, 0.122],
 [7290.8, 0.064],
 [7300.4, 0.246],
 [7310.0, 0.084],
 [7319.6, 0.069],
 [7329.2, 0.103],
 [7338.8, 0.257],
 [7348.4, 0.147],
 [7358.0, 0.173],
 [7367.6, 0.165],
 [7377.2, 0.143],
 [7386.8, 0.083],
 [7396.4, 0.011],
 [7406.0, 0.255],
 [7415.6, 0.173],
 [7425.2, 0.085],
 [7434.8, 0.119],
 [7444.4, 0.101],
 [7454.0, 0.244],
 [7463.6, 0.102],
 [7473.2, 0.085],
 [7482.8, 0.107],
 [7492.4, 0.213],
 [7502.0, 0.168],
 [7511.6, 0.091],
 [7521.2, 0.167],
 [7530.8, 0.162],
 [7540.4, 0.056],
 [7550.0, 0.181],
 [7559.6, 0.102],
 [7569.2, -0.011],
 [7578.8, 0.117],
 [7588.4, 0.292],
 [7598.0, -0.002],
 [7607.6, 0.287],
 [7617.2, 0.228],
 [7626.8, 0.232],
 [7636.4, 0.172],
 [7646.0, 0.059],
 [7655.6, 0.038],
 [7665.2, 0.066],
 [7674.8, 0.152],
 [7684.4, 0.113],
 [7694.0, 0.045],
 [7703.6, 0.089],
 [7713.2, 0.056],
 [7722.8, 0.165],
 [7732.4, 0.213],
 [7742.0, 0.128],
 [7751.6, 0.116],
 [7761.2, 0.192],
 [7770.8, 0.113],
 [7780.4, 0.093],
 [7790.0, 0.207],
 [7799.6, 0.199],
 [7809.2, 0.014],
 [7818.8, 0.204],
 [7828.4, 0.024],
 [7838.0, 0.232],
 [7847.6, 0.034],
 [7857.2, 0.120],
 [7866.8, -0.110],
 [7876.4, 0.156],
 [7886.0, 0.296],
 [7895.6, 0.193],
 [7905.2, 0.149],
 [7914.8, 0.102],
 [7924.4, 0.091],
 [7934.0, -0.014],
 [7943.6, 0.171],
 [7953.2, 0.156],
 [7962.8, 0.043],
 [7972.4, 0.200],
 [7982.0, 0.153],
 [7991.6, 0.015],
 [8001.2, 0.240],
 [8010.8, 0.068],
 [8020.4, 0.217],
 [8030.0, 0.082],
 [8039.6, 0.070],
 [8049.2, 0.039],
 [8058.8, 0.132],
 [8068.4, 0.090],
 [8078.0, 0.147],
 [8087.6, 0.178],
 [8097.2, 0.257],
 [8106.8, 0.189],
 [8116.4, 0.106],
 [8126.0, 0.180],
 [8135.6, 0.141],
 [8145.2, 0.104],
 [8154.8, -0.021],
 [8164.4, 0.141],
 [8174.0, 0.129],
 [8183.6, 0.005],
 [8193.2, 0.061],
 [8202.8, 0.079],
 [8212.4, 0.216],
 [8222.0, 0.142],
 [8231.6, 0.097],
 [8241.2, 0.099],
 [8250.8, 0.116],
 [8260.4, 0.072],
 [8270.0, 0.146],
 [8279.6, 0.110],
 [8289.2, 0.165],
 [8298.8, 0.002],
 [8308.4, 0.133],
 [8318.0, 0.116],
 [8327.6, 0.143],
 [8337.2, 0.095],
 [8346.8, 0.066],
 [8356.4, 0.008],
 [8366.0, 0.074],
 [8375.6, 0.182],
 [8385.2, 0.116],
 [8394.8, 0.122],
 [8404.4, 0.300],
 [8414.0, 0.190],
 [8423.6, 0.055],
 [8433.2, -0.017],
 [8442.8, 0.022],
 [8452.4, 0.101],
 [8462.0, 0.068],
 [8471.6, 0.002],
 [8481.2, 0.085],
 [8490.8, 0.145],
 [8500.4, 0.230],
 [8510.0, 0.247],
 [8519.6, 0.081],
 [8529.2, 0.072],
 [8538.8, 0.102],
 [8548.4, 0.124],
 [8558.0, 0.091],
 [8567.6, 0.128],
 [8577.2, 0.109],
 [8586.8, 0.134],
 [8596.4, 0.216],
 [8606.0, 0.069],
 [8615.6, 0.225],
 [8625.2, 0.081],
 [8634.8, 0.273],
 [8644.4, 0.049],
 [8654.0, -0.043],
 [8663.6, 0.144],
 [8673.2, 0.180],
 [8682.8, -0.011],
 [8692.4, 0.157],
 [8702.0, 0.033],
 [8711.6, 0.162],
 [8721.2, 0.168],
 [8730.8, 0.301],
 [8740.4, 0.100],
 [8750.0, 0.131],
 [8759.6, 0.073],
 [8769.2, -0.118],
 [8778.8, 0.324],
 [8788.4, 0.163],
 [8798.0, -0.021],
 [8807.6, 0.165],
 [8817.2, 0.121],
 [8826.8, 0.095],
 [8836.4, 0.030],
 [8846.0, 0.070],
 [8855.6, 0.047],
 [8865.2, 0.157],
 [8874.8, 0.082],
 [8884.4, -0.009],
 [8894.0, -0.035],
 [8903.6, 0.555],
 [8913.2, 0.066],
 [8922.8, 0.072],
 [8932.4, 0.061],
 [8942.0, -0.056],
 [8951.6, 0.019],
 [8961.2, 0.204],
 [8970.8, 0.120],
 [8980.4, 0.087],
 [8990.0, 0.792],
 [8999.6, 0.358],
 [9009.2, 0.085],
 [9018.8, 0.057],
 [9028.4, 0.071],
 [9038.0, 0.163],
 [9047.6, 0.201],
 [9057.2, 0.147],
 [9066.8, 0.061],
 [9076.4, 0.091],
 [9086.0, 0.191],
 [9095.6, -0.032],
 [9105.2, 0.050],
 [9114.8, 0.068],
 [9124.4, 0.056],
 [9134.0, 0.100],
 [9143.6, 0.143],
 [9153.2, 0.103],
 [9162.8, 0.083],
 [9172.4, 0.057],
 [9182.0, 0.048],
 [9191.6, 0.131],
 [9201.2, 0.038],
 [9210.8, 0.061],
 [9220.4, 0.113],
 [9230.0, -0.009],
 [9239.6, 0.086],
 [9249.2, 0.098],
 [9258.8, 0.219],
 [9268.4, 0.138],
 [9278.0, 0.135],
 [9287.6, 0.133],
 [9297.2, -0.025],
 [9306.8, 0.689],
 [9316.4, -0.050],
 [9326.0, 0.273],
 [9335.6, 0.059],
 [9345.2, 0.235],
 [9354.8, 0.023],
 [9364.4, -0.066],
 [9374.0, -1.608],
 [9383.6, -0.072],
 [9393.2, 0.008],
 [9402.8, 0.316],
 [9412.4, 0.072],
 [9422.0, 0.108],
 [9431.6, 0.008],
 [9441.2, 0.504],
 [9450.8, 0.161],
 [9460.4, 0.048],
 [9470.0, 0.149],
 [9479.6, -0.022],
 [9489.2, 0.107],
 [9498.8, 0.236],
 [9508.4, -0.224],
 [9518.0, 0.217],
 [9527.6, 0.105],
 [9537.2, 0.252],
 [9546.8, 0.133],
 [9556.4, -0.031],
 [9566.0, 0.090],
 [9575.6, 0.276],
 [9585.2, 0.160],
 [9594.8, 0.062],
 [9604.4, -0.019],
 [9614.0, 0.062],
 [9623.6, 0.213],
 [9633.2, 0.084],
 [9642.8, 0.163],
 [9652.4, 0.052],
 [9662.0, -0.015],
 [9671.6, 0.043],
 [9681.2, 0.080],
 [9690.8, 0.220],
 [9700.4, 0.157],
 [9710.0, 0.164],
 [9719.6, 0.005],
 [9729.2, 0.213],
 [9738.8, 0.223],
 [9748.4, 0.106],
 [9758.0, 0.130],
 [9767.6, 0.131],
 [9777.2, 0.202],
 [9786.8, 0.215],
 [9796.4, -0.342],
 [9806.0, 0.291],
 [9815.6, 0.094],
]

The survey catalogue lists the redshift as 0.79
